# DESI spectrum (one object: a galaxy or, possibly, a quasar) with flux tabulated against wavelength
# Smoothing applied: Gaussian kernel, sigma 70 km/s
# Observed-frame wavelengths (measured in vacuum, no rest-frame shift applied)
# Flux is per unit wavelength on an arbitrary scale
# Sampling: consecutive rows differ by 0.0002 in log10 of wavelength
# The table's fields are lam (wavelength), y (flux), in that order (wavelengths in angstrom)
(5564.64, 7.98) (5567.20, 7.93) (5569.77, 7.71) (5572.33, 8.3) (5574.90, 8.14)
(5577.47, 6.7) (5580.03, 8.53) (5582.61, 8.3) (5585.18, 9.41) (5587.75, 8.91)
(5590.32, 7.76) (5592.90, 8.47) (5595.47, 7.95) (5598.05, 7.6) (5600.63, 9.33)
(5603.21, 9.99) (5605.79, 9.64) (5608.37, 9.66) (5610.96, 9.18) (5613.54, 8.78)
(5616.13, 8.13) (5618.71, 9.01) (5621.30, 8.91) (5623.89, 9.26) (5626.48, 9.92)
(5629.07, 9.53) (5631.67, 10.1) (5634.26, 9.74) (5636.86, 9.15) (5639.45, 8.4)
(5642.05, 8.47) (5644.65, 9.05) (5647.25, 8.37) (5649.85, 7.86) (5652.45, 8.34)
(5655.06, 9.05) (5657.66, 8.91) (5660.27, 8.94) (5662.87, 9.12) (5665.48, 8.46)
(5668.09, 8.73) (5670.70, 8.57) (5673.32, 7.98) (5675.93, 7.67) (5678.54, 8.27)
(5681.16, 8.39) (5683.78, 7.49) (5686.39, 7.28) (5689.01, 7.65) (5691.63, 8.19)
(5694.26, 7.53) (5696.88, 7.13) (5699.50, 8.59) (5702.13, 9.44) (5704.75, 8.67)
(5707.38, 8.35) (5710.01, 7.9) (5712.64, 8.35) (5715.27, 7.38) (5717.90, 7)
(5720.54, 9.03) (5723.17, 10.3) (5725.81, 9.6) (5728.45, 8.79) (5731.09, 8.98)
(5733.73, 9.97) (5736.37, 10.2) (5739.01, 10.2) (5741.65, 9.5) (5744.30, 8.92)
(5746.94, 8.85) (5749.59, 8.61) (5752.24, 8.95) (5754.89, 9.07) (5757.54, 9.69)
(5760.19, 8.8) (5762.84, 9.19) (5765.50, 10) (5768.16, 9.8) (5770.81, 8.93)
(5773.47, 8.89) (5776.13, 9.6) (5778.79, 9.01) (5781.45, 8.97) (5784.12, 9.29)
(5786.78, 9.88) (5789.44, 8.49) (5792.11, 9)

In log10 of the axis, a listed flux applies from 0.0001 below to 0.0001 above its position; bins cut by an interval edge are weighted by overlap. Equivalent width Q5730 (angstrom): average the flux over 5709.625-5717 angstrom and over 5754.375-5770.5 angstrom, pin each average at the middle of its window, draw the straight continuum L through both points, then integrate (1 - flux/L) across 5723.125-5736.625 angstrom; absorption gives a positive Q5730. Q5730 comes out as -1.9 angstrom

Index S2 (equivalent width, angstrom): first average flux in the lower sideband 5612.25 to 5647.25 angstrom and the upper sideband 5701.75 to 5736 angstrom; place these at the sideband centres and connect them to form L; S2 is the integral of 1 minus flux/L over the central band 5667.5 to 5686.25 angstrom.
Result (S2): 1.8 angstrom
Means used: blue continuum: 9.08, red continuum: 8.77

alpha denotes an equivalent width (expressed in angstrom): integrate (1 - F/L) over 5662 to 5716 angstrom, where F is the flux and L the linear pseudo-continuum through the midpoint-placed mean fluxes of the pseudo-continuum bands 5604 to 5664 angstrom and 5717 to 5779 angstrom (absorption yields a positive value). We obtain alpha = 5.9 angstrom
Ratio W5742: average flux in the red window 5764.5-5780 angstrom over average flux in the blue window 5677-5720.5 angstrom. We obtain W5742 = 1.2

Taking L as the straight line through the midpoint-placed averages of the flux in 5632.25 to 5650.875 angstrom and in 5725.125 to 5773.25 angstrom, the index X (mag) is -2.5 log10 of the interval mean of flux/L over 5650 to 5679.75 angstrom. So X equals 0.05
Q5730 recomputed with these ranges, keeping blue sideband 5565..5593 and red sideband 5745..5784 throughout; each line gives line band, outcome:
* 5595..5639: -4.2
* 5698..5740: 0.1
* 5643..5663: -0.2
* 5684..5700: 2.0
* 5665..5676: 0.4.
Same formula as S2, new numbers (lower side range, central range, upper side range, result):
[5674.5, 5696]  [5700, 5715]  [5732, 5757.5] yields -0.2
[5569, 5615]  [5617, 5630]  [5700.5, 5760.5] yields -0.9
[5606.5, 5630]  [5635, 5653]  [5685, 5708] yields 0.5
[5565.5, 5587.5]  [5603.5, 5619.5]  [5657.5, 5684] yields -1.7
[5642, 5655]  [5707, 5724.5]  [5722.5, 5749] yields 1.7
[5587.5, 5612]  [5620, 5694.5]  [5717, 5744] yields 3.8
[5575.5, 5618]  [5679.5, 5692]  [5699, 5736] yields 1.4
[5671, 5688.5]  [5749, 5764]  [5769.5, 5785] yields -0.4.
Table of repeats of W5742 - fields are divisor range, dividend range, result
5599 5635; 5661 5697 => 0.86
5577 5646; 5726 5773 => 1.05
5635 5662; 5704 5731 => 0.98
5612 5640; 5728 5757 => 1.01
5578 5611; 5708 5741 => 1.02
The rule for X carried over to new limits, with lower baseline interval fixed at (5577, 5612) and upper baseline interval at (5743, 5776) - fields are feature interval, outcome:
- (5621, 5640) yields -0.07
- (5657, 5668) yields 0.01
